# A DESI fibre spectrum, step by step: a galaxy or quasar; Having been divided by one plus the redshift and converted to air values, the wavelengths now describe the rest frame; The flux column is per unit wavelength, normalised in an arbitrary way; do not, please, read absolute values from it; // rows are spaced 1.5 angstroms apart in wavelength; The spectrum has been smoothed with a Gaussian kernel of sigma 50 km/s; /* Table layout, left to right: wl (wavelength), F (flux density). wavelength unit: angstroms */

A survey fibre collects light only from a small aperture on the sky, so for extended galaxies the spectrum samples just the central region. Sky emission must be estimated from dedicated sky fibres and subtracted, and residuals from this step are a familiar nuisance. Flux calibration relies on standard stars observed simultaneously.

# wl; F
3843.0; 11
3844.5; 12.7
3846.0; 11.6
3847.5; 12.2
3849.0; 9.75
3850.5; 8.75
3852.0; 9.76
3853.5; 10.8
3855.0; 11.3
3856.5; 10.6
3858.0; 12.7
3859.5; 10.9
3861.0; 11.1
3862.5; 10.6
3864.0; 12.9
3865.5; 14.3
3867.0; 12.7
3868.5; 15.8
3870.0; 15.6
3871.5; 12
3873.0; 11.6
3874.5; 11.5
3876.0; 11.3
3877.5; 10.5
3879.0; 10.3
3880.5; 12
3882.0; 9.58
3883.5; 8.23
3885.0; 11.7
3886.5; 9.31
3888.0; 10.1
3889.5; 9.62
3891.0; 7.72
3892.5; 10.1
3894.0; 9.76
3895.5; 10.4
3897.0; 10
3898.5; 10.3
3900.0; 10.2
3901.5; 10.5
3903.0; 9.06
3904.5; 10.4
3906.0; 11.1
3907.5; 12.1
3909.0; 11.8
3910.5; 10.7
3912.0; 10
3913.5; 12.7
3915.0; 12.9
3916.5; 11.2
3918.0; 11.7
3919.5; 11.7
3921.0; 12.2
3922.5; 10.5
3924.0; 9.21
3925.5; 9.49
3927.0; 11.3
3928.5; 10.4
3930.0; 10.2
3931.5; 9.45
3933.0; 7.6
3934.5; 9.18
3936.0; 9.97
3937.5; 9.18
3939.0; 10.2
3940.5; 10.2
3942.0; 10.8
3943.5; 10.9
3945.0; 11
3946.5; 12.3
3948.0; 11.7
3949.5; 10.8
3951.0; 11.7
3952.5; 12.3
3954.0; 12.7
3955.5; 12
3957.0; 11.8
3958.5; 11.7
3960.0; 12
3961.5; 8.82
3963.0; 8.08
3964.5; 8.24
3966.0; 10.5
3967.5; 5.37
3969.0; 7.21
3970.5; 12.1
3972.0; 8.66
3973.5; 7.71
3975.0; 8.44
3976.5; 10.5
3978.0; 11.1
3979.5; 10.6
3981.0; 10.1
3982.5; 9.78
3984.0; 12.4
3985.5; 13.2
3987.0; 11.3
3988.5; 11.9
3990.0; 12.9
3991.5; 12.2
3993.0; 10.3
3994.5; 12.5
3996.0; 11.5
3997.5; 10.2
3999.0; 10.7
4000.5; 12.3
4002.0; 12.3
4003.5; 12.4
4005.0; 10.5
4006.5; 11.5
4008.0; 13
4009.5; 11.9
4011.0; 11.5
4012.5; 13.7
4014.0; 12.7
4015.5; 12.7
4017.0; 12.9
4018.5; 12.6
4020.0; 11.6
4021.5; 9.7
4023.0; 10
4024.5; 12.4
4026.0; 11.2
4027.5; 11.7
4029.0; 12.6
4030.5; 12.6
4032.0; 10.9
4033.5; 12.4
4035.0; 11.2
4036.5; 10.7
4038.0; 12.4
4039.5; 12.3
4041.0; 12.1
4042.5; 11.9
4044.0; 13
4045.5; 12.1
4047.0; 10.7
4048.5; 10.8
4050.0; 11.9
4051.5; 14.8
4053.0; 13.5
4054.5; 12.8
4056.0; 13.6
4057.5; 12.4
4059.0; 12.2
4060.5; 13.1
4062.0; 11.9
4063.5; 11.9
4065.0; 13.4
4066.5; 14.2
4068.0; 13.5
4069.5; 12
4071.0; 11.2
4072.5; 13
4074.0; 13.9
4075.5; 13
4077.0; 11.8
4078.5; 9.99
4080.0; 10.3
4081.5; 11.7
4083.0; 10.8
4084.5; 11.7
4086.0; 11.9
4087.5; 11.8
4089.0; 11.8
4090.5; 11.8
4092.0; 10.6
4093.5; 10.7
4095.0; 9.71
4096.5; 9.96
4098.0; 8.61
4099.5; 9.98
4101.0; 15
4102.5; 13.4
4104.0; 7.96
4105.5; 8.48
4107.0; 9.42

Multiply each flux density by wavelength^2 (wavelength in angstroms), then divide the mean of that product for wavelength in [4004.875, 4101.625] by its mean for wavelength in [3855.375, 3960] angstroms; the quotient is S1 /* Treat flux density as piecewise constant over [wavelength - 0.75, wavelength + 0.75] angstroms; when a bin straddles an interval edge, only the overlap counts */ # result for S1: 1.2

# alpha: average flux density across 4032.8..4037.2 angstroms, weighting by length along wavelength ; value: 11.4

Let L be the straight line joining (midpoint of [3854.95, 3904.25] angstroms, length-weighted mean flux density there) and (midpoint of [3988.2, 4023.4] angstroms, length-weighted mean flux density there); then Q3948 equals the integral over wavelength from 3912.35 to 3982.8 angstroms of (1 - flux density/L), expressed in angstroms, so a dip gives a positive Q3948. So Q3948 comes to 6.5 angstroms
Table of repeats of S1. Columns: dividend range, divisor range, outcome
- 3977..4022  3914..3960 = 1.11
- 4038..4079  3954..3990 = 1.27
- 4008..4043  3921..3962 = 1.16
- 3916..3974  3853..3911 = 0.96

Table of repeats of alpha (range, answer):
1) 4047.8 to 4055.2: 12.8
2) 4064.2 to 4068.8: 13.7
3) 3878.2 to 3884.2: 10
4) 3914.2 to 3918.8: 11.9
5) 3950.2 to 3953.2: 12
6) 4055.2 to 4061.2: 12.8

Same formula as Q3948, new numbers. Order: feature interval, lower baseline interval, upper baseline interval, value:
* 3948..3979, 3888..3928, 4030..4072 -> 3.2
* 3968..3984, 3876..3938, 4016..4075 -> 2.3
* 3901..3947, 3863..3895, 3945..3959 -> 3.9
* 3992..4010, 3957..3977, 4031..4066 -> -1.8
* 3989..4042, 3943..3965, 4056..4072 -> 0.5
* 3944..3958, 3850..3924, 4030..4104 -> -0.5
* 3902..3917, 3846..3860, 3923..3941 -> -1.8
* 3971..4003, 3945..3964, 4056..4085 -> 1.5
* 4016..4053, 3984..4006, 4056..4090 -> 0.2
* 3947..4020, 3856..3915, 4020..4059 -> 3.5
